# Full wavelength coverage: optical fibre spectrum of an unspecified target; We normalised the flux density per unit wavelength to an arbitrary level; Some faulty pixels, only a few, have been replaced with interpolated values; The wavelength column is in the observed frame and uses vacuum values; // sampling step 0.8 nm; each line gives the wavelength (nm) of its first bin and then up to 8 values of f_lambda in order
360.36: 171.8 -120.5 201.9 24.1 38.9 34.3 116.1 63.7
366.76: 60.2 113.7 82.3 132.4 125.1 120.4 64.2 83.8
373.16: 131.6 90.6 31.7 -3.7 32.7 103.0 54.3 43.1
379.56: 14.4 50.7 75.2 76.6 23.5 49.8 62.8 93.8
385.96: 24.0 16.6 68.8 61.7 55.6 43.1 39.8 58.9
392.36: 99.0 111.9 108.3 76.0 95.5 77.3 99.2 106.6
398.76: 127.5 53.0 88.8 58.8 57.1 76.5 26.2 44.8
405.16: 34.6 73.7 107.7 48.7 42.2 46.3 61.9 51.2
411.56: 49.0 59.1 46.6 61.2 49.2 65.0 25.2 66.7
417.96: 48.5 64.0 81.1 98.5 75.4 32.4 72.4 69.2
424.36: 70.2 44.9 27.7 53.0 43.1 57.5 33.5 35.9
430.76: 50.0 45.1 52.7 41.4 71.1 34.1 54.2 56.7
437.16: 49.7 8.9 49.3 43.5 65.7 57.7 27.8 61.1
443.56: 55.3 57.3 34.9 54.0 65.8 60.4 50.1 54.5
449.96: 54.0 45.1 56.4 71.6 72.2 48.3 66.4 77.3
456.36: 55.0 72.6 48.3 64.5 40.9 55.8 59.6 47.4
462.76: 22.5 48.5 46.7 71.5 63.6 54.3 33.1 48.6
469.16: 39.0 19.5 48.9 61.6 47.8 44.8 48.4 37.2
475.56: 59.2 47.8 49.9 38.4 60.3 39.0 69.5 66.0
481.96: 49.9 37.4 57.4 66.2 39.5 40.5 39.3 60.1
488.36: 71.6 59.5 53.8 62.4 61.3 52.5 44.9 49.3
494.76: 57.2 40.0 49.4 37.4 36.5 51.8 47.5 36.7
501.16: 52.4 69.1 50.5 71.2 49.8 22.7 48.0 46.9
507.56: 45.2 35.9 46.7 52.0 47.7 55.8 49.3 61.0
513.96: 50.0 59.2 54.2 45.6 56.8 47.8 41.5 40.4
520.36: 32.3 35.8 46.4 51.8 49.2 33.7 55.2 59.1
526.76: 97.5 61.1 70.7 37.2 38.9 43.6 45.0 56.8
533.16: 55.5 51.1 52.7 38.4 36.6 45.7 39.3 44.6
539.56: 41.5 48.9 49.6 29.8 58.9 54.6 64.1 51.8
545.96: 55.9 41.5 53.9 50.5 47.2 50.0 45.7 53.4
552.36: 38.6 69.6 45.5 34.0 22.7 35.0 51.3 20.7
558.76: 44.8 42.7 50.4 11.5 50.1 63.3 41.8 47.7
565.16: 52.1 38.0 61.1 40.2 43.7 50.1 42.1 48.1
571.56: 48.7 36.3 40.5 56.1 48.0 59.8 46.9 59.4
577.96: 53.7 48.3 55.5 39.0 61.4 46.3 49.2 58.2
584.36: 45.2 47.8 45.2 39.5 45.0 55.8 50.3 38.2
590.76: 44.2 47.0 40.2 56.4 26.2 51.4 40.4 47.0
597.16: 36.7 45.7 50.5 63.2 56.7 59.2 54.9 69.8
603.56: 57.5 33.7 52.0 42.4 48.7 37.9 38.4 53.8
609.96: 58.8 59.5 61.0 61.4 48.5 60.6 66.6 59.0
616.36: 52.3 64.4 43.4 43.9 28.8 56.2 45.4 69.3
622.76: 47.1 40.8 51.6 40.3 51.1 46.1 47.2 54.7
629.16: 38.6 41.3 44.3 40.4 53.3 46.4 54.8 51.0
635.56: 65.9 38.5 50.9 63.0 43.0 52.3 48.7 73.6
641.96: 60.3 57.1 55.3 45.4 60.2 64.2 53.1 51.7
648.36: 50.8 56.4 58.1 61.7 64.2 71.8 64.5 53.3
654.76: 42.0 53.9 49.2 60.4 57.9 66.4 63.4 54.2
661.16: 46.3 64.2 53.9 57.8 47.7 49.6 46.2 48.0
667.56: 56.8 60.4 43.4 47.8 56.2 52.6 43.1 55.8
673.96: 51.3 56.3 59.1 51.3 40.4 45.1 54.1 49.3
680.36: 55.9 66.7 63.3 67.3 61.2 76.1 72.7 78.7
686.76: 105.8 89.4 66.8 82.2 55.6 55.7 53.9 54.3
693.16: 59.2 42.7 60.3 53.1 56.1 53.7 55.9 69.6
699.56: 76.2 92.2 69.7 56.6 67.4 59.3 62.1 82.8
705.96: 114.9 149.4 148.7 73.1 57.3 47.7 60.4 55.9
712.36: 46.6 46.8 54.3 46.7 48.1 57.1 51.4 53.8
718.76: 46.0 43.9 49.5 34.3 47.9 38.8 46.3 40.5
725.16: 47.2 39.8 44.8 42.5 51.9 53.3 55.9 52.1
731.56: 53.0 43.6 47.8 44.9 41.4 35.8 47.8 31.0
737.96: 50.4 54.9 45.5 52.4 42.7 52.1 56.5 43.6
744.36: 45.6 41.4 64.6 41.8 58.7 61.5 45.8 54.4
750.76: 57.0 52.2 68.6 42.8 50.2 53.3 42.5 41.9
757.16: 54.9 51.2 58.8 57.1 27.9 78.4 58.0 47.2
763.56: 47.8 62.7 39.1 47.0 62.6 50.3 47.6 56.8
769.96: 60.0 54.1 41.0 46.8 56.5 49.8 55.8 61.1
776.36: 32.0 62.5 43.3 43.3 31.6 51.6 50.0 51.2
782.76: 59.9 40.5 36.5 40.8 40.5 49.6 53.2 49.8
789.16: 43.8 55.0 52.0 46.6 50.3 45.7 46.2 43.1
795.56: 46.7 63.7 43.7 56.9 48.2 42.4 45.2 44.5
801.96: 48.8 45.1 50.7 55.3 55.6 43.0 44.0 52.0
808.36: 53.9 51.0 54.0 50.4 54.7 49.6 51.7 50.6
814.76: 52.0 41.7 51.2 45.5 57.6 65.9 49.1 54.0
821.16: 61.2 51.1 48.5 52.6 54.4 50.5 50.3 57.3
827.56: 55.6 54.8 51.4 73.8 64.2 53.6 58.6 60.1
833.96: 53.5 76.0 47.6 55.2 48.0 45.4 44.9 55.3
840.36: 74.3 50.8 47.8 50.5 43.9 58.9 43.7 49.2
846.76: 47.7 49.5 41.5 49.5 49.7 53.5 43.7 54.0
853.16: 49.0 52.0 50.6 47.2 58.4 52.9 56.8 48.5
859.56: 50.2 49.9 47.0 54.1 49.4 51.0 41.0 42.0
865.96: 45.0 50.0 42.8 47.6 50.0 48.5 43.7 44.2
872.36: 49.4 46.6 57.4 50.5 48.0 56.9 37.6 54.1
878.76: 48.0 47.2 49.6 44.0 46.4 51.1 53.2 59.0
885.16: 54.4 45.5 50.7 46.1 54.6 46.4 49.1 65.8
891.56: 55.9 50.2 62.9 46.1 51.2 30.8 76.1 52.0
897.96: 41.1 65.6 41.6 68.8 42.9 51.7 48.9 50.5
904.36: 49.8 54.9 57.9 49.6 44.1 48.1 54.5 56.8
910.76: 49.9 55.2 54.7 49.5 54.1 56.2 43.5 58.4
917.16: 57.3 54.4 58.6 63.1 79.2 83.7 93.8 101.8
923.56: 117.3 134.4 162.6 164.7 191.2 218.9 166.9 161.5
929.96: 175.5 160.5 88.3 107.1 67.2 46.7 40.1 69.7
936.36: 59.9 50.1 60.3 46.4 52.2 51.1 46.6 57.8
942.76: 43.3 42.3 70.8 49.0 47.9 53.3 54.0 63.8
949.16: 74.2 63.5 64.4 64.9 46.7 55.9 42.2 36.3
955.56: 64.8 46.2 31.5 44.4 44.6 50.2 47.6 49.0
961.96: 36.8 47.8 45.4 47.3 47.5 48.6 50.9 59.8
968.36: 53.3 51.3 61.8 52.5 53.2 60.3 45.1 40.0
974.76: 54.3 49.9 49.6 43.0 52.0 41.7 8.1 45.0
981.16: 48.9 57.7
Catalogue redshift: 0.412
